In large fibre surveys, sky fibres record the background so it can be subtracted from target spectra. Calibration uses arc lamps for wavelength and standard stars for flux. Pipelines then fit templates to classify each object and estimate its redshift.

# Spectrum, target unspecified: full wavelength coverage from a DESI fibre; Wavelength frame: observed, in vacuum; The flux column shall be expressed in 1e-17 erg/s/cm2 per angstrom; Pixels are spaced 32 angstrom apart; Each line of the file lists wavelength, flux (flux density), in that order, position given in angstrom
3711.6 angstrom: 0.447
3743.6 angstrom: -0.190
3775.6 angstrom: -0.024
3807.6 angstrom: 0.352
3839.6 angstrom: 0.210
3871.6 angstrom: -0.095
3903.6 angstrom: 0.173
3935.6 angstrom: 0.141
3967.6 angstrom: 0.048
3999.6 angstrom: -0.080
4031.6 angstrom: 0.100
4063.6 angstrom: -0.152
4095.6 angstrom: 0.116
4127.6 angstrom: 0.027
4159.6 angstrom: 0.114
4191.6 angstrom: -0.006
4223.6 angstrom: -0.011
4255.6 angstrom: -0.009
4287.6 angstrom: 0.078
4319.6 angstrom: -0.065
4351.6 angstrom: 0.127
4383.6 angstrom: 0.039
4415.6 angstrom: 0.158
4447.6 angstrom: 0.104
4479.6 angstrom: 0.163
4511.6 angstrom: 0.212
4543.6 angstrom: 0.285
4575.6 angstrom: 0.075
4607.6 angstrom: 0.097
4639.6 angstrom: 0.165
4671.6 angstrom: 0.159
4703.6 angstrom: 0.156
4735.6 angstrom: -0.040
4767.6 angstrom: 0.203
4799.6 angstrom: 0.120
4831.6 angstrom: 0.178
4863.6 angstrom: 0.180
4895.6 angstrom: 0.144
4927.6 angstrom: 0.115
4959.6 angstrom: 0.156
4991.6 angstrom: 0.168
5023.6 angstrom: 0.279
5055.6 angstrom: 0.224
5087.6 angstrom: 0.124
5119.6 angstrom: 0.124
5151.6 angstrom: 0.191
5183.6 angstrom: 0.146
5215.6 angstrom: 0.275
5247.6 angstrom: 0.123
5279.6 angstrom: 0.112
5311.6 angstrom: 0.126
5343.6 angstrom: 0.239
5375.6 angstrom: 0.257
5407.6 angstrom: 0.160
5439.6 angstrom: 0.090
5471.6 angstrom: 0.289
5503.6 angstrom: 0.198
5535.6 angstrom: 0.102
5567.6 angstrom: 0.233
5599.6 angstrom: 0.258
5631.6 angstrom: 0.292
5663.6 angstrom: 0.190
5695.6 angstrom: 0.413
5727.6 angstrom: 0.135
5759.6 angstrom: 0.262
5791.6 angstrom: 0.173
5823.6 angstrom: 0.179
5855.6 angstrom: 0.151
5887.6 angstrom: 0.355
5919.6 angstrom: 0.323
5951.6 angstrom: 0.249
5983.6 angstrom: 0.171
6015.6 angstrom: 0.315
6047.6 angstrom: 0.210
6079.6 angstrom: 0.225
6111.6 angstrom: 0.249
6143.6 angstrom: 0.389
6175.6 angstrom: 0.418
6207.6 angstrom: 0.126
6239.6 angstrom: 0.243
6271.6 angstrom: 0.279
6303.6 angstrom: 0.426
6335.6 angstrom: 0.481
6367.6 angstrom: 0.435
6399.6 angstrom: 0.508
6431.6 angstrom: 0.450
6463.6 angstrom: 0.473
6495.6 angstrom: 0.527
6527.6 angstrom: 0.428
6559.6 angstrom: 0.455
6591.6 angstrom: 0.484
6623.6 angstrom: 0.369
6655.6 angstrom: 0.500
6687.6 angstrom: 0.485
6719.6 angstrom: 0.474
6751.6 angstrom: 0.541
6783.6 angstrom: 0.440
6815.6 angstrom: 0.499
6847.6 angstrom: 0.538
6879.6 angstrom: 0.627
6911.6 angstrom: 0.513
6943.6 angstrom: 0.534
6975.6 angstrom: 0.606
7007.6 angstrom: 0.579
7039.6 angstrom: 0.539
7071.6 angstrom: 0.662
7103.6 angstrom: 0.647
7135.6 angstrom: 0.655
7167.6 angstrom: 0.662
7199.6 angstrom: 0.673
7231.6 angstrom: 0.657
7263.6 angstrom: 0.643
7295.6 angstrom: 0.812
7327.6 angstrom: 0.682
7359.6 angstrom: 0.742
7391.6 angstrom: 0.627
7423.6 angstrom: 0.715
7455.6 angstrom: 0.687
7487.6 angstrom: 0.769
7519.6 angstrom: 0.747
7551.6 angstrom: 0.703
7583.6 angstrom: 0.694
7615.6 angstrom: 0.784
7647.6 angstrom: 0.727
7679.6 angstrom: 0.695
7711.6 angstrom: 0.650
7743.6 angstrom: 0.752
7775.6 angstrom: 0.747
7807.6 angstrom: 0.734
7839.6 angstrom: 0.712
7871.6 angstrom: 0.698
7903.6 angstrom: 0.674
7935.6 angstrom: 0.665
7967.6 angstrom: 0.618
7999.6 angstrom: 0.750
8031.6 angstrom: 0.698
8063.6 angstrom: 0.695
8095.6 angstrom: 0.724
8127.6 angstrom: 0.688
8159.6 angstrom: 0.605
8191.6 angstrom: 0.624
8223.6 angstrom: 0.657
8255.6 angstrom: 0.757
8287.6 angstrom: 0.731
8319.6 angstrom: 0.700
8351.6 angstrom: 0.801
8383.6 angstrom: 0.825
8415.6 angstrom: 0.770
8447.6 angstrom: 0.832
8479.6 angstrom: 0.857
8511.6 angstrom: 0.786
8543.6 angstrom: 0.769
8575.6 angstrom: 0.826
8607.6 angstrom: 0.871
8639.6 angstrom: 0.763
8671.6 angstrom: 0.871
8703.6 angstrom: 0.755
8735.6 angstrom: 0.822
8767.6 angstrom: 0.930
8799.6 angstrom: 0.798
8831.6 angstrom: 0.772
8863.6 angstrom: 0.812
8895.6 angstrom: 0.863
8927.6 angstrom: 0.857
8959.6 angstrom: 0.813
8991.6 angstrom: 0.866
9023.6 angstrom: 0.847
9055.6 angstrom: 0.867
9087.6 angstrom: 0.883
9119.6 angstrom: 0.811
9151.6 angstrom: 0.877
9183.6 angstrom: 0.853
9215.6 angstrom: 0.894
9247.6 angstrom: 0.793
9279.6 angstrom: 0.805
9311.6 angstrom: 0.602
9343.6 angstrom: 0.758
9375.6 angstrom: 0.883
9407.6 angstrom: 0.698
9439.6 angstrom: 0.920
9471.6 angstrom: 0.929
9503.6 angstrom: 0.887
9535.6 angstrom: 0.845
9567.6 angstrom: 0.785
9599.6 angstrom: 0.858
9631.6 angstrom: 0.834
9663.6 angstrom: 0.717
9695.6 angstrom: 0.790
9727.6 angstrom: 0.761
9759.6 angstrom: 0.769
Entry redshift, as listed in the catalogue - 0.58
